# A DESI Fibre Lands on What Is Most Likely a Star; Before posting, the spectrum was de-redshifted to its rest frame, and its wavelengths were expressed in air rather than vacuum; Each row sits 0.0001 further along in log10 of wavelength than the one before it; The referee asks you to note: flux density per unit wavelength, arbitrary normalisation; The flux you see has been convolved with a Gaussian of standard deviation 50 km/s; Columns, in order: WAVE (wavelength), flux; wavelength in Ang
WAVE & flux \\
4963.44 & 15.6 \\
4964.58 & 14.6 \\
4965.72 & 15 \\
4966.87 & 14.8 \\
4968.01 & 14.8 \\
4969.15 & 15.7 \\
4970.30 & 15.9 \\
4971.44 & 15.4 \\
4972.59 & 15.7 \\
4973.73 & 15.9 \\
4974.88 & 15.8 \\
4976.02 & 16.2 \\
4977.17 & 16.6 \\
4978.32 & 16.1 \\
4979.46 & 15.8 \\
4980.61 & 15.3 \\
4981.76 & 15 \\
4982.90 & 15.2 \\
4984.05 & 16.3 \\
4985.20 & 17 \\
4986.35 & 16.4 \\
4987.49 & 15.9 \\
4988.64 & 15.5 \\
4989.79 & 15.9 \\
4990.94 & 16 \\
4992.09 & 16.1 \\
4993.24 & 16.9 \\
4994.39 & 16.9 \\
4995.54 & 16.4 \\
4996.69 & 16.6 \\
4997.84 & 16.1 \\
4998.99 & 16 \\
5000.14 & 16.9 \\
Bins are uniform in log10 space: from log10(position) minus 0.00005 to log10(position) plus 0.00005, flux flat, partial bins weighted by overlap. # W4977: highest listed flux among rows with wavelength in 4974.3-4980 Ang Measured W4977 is 16.6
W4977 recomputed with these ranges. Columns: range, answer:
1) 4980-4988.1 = 17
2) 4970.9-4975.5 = 15.9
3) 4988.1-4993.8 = 16.9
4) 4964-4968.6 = 15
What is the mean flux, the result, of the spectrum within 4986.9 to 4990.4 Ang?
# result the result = 15.8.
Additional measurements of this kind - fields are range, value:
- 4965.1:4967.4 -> 14.9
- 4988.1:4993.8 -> 16.1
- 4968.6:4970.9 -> 15.8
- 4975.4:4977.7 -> 16.4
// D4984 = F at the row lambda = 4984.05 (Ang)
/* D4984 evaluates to 16.3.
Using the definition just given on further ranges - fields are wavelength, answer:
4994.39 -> 16.9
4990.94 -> 16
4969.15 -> 15.7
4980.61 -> 15.3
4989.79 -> 15.9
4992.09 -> 16.1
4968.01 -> 14.8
